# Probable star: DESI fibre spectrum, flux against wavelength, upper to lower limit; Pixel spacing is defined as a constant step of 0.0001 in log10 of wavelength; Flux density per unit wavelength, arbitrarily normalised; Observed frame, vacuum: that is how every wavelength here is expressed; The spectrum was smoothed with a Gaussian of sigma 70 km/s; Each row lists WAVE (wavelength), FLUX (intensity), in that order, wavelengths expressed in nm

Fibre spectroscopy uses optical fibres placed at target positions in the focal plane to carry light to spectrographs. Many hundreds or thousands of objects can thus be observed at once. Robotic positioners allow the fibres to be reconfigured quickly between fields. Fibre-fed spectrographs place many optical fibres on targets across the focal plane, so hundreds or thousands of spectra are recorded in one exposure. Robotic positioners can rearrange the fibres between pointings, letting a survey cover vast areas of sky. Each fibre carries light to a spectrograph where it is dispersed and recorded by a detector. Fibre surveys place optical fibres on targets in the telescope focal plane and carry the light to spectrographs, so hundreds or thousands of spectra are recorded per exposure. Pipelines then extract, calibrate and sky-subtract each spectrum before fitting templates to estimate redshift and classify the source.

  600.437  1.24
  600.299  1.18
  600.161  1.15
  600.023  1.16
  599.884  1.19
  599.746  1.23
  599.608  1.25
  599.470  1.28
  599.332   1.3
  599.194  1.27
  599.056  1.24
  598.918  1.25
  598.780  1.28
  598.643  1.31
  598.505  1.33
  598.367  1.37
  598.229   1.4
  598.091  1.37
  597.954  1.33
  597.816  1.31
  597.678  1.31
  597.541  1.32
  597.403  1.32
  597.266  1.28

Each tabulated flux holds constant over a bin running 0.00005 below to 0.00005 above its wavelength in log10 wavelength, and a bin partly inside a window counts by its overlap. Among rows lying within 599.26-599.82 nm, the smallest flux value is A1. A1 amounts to 1.23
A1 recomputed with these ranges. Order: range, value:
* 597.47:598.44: 1.31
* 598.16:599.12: 1.24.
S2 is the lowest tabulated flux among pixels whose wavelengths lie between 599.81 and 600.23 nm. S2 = 1.15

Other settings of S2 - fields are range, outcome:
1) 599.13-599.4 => 1.27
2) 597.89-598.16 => 1.33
